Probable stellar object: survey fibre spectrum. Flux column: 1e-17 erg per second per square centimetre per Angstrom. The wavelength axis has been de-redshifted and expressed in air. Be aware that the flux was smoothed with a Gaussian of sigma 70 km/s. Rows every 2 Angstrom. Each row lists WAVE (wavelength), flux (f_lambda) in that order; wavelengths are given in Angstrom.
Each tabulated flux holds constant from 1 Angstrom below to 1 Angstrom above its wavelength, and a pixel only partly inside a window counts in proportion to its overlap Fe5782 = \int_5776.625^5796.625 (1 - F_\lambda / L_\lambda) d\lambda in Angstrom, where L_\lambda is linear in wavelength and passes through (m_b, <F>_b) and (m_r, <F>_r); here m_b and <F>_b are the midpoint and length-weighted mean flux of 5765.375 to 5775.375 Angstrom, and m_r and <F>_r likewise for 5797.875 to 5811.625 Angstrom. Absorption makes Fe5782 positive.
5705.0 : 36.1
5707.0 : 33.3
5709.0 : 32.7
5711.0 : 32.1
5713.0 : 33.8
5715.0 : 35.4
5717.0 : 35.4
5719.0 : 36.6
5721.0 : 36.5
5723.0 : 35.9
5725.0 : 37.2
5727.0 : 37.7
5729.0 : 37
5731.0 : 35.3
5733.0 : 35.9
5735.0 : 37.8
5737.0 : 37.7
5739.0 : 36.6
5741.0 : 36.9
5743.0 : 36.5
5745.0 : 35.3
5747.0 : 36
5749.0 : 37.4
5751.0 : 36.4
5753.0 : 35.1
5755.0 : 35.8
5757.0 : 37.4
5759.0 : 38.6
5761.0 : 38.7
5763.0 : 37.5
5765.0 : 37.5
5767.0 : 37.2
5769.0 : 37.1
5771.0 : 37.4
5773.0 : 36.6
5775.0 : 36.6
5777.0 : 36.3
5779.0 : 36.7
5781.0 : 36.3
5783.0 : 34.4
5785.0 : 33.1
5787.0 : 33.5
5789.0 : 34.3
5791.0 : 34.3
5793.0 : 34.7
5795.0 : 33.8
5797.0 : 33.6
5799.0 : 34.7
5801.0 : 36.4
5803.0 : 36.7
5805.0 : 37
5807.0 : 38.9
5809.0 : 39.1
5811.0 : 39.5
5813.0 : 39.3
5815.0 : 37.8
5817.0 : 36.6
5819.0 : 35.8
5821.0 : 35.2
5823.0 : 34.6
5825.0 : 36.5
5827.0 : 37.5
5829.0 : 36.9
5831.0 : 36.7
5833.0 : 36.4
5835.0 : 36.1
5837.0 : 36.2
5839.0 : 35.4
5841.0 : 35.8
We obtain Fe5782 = 1.4 Angstrom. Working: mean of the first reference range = 37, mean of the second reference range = 37.4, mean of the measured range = 34.7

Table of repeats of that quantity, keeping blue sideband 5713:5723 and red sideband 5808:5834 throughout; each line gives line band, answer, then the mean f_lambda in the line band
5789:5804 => 0.8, 34.8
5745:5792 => 0.2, 36.2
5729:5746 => -0.3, 36.5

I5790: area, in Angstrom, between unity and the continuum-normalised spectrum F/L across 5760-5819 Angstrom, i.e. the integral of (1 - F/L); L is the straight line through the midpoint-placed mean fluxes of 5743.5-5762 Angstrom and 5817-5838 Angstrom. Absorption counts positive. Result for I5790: 0.1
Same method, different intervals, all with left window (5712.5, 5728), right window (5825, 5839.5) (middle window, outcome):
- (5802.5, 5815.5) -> -0.7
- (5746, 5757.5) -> 0.0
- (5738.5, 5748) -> 0.0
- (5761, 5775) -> -0.4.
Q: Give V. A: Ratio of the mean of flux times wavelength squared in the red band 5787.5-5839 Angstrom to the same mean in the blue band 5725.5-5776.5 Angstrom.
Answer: 1.0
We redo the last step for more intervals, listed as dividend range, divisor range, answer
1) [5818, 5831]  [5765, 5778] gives 1.00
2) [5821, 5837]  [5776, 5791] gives 1.06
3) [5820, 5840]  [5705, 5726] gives 1.08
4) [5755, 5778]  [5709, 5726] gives 1.08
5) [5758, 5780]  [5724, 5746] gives 1.03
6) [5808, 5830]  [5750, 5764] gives 1.02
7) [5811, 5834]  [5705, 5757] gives 1.06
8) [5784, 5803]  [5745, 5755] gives 0.97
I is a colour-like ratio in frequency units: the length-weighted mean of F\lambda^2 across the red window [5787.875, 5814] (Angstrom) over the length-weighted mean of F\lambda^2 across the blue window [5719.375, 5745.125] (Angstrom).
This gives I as 1.01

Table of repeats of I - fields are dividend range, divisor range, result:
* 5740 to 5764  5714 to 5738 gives 1.02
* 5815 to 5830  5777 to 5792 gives 1.06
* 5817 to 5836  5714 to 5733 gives 1.03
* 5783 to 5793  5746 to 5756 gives 0.95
